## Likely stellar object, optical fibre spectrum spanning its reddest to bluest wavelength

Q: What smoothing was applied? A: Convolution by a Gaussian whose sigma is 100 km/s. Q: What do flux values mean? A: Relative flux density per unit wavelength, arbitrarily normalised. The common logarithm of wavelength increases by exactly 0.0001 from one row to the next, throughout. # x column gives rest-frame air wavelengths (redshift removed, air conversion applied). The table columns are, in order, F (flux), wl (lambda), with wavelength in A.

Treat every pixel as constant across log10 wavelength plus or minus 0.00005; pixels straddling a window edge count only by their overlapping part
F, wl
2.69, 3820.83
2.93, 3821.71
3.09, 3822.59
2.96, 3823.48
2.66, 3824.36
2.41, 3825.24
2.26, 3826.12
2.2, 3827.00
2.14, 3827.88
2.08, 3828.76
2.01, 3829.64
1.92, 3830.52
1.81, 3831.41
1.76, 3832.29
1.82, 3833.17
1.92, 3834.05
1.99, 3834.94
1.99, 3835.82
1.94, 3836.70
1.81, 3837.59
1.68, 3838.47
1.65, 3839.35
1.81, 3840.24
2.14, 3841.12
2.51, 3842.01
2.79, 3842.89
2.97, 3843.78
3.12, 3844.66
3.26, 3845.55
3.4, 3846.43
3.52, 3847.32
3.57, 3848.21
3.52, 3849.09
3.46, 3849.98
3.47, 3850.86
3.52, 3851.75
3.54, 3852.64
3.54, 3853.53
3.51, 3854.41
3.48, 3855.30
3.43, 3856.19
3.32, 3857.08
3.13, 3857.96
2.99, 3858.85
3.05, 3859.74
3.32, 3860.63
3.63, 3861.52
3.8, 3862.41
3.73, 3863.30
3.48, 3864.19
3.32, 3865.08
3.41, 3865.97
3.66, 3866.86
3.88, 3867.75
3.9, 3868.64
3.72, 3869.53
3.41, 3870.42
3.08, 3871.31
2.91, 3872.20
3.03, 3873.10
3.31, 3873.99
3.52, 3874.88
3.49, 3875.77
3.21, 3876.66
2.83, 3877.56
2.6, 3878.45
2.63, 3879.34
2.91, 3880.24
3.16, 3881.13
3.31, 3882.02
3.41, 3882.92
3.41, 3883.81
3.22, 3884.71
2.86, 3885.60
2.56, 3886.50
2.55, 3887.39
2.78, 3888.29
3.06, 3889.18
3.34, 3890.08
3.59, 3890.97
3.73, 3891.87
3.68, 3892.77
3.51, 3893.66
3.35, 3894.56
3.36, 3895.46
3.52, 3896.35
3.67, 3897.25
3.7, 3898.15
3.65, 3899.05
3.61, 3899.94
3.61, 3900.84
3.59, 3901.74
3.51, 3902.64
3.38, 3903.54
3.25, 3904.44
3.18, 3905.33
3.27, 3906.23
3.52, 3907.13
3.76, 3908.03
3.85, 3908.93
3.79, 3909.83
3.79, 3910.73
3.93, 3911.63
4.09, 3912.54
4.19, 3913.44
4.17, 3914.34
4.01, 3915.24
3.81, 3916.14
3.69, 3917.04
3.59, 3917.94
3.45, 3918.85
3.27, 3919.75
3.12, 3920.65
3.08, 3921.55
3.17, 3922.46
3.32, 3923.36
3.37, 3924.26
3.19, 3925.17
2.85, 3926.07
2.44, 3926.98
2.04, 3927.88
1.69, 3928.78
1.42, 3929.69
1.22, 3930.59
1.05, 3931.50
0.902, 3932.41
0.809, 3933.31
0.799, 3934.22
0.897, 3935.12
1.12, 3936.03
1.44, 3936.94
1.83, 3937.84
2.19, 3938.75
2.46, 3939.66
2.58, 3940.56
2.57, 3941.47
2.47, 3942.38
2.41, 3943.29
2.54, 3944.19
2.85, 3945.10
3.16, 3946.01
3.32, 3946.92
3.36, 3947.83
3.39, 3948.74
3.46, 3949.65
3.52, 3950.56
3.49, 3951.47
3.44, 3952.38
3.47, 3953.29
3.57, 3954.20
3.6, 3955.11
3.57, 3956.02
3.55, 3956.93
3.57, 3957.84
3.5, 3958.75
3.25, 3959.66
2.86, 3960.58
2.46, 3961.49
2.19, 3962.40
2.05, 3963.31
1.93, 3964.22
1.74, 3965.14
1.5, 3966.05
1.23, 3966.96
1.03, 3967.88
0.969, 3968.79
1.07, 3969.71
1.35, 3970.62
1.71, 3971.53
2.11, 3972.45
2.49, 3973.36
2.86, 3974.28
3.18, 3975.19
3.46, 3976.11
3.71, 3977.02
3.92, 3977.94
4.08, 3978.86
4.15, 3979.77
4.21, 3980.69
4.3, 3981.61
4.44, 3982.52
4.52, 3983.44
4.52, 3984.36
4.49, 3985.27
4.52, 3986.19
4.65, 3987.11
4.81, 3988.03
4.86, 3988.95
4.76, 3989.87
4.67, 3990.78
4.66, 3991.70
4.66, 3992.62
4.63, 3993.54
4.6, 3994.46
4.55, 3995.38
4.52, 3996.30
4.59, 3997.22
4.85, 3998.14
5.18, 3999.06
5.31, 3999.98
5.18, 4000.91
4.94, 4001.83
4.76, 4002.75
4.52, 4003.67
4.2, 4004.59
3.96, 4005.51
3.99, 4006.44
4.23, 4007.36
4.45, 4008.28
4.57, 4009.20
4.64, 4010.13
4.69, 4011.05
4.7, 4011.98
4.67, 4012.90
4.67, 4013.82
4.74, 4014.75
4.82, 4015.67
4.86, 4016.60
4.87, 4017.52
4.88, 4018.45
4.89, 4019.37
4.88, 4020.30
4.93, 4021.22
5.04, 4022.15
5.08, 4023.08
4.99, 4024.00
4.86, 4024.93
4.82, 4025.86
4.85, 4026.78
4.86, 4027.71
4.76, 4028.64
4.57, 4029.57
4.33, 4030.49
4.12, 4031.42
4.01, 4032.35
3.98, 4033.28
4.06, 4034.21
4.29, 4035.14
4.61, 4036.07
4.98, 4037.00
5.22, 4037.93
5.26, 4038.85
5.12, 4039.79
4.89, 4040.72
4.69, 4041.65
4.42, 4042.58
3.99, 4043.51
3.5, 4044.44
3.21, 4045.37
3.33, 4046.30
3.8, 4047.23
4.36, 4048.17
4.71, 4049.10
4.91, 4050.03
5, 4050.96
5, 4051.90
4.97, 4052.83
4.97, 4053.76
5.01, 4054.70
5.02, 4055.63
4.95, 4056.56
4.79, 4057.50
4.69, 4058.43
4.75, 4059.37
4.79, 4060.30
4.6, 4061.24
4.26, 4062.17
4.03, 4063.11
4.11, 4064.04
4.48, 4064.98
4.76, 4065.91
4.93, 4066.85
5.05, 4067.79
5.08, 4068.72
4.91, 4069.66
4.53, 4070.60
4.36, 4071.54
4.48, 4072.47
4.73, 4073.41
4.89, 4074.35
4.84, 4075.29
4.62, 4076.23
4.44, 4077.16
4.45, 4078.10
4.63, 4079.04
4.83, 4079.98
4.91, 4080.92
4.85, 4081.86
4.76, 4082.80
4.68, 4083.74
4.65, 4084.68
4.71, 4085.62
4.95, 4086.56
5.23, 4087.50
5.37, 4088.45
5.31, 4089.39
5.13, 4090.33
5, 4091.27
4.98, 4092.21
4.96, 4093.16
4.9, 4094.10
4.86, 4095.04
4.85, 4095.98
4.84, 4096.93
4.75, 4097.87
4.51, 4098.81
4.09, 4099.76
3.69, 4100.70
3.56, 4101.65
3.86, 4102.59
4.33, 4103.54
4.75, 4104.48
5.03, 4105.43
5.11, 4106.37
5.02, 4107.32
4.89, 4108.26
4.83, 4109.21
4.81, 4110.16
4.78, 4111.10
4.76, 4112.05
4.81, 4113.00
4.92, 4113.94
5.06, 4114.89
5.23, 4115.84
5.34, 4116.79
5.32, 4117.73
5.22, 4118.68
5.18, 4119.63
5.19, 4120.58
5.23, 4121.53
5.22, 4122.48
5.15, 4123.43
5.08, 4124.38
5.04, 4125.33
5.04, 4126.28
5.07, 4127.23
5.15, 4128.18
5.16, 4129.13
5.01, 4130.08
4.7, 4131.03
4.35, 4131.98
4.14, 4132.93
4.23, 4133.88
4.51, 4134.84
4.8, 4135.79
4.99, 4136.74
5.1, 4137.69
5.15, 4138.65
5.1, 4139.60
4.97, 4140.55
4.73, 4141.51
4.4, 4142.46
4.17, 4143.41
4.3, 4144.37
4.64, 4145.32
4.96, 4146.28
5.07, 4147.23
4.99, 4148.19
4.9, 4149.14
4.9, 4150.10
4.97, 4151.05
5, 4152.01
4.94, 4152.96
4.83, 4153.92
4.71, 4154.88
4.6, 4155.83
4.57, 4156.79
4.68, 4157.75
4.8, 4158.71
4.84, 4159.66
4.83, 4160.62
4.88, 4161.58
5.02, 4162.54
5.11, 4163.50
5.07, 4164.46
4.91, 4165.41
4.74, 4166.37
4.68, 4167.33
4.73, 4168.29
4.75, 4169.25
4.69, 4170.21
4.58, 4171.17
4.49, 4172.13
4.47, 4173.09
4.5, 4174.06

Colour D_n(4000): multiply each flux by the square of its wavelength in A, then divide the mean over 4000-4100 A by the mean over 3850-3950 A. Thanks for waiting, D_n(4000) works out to 1.63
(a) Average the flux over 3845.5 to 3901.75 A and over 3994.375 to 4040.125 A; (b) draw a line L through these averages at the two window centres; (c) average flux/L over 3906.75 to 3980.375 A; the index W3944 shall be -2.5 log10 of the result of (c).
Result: 0.39 mag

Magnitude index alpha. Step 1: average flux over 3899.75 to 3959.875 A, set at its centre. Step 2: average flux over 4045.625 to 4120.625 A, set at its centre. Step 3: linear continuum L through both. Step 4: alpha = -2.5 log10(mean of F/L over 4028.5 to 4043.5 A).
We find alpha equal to -0.09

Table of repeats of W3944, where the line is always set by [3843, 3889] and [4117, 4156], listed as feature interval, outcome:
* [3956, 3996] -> 0.18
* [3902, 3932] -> 0.12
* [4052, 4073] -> -0.06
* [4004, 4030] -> -0.13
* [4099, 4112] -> 0.04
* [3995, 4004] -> -0.19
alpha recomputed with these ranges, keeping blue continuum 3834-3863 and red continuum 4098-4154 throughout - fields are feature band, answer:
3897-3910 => -0.07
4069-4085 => -0.05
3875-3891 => 0.05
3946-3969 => 0.28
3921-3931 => 0.34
